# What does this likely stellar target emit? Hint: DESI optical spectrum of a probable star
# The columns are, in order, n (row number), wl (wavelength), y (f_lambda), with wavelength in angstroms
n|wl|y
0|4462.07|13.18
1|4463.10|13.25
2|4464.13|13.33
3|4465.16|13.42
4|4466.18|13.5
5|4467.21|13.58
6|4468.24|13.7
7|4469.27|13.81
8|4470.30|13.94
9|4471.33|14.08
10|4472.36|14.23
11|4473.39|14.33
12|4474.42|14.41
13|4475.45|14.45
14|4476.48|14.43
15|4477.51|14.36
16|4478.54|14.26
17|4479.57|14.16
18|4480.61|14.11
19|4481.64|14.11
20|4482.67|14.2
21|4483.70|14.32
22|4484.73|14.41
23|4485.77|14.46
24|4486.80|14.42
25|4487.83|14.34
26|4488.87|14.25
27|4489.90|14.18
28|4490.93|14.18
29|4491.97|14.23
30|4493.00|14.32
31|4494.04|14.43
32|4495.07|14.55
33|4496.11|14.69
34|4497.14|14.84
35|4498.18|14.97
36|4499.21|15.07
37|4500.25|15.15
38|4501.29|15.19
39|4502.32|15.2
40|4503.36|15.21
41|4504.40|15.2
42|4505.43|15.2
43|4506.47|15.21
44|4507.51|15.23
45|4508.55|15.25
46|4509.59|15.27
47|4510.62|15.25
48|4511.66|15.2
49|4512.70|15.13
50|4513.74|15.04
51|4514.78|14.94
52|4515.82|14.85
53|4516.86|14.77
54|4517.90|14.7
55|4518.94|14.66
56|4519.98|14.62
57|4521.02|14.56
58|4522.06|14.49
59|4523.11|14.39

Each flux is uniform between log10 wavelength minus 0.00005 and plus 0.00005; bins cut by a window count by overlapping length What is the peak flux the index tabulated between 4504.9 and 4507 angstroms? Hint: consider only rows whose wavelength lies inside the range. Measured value 15.21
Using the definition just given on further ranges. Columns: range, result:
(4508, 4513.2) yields 15.27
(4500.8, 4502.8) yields 15.2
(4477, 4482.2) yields 14.36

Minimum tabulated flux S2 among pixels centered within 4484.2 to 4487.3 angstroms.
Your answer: 14.41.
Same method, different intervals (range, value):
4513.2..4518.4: 14.7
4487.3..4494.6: 14.18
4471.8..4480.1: 14.16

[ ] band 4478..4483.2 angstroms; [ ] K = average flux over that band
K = 14.2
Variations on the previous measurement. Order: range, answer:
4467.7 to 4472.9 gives 13.9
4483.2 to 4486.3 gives 14.4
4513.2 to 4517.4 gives 14.9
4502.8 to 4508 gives 15.2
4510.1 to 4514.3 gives 15.2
